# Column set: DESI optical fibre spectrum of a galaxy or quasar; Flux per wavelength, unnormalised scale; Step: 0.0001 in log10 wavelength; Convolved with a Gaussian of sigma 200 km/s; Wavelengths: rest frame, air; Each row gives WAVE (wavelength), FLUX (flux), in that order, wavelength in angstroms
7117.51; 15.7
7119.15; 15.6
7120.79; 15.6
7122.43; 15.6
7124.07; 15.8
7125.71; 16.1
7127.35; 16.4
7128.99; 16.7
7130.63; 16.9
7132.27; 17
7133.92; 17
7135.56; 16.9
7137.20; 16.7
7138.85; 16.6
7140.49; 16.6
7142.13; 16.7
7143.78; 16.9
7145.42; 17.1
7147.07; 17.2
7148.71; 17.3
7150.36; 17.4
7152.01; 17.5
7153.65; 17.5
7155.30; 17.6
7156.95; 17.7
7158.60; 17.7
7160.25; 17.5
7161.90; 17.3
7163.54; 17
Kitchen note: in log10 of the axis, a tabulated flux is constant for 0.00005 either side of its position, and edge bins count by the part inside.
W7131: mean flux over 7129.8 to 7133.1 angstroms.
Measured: 16.9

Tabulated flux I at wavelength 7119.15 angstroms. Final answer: 15.6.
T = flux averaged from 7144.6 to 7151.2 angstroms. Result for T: 17.2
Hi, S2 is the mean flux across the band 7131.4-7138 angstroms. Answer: 16.9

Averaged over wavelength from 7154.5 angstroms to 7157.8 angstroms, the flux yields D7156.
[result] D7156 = 17.6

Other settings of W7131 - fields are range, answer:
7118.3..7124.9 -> 15.6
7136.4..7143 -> 16.6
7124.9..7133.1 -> 16.6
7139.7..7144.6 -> 16.7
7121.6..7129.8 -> 16.1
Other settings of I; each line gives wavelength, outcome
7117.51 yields 15.7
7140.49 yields 16.6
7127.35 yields 16.4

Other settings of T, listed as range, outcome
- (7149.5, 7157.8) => 17.5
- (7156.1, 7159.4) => 17.7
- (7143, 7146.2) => 17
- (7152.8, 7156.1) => 17.6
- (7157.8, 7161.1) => 17.6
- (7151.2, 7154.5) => 17.5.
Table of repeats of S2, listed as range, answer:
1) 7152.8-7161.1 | 17.6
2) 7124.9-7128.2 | 16.3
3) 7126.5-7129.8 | 16.6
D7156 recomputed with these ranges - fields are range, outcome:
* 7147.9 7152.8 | 17.4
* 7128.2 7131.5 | 16.8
